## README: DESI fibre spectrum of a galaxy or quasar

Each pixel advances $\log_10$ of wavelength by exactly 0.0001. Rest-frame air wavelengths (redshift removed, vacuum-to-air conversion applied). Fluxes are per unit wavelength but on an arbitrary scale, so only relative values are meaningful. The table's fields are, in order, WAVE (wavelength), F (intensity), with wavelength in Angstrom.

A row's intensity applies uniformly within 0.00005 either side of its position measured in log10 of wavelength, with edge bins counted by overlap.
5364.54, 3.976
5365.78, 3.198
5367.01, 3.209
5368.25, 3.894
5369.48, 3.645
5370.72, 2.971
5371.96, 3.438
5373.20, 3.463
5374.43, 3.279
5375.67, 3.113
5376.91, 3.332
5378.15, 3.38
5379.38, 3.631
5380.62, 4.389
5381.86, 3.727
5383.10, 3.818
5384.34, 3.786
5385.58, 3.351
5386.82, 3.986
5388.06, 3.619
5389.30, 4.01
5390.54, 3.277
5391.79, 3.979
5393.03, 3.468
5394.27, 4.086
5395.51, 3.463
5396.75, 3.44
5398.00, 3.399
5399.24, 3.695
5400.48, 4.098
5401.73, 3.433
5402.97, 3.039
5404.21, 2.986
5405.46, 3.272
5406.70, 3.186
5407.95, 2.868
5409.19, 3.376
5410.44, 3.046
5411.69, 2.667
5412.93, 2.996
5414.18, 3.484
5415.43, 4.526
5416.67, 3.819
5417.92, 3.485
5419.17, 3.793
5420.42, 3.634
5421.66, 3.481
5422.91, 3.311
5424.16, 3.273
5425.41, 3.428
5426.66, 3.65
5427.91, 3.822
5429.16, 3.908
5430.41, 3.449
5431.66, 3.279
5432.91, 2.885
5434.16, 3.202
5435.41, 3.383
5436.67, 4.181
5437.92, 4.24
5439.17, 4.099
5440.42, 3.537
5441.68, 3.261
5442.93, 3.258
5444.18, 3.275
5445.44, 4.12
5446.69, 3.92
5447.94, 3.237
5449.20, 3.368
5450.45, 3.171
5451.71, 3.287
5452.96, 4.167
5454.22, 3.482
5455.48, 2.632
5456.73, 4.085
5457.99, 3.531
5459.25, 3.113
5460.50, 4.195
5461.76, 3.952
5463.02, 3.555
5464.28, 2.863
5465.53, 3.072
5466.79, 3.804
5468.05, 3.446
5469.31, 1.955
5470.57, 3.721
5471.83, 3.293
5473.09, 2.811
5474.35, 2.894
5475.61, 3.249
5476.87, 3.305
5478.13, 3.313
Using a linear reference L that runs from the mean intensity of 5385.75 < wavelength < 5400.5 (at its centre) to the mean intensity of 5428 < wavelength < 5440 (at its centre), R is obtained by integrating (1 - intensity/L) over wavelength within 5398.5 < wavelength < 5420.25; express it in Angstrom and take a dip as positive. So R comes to 1.5 Angstrom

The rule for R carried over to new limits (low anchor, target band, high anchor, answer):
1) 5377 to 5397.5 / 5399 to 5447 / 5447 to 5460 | 0.79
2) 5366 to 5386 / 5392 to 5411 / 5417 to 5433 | 0.63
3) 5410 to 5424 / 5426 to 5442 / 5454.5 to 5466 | -0.68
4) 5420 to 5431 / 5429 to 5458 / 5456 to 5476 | -0.63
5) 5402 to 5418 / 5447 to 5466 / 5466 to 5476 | -1.69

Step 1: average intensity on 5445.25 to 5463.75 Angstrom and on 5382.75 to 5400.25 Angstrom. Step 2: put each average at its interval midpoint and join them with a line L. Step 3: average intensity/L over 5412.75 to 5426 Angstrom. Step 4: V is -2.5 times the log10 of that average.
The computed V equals 0.01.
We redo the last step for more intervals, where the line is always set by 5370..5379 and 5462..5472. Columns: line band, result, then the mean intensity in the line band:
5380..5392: -0.15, 3.79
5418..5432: -0.09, 3.55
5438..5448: -0.12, 3.65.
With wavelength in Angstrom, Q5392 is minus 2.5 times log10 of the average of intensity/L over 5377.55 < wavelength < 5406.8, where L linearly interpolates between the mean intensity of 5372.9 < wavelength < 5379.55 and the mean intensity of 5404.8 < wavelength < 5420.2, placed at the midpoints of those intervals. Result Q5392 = -0.08 mag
